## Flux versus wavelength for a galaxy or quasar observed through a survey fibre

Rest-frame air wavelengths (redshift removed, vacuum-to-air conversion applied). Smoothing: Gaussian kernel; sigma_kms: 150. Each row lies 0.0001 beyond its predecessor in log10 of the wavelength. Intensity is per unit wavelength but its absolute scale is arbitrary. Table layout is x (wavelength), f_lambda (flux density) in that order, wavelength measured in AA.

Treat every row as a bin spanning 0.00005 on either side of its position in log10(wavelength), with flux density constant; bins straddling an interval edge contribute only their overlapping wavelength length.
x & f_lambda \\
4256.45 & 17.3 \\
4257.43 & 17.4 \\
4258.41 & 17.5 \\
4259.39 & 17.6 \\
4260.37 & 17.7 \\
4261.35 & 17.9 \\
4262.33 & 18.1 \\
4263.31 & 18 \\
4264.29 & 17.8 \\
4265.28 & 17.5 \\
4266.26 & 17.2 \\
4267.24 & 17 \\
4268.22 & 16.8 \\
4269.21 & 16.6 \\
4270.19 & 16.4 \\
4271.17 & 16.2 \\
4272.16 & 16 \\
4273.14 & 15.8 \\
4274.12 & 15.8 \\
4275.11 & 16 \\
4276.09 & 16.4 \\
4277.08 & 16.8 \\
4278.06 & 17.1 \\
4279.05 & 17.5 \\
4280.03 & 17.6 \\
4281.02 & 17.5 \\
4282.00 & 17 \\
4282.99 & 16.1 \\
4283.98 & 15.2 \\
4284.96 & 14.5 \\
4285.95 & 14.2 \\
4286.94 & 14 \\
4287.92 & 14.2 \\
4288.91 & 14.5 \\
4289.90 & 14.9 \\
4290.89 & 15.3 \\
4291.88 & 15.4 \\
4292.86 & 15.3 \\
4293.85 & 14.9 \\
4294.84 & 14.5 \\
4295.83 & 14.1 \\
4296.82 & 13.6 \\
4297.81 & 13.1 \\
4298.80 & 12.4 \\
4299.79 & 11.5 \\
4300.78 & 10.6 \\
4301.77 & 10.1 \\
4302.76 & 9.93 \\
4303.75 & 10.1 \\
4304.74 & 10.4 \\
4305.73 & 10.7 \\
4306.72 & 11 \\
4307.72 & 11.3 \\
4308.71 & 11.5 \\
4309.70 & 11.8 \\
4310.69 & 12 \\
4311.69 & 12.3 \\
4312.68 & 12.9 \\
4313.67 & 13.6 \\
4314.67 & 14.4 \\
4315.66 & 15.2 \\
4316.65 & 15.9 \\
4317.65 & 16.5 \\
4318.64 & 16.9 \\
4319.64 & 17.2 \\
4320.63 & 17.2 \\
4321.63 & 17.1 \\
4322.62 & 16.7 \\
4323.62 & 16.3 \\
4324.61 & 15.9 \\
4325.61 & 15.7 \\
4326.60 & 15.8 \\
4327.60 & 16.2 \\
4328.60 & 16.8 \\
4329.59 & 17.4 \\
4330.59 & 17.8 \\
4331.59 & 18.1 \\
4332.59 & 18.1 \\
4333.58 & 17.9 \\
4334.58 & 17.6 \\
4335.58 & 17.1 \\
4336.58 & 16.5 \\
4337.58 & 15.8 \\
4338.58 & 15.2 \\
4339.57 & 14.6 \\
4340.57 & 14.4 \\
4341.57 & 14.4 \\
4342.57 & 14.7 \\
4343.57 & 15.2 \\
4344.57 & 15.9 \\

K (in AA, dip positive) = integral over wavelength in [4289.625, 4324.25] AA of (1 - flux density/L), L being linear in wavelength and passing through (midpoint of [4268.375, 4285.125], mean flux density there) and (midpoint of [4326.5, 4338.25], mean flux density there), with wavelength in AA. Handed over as 6.5 AA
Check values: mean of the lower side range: 16.4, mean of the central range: 13.6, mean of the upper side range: 17.1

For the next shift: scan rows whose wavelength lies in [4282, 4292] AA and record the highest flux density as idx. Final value 17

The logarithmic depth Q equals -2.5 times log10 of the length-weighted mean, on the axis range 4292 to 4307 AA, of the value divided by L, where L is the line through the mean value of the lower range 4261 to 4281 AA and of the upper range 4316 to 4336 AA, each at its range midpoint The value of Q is 0.35 mag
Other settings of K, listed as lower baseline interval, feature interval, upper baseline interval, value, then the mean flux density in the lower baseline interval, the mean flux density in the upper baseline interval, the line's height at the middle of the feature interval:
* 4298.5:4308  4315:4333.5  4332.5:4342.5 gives -3.65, 10.8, 16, 14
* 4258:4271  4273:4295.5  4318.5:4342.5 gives 1.91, 17.4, 16.5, 17.1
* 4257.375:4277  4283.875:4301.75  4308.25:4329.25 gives 2.45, 17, 15.2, 16.1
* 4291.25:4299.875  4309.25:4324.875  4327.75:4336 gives 0.99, 14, 17.5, 16.1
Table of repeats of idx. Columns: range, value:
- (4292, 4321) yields 17.2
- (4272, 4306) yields 17.6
